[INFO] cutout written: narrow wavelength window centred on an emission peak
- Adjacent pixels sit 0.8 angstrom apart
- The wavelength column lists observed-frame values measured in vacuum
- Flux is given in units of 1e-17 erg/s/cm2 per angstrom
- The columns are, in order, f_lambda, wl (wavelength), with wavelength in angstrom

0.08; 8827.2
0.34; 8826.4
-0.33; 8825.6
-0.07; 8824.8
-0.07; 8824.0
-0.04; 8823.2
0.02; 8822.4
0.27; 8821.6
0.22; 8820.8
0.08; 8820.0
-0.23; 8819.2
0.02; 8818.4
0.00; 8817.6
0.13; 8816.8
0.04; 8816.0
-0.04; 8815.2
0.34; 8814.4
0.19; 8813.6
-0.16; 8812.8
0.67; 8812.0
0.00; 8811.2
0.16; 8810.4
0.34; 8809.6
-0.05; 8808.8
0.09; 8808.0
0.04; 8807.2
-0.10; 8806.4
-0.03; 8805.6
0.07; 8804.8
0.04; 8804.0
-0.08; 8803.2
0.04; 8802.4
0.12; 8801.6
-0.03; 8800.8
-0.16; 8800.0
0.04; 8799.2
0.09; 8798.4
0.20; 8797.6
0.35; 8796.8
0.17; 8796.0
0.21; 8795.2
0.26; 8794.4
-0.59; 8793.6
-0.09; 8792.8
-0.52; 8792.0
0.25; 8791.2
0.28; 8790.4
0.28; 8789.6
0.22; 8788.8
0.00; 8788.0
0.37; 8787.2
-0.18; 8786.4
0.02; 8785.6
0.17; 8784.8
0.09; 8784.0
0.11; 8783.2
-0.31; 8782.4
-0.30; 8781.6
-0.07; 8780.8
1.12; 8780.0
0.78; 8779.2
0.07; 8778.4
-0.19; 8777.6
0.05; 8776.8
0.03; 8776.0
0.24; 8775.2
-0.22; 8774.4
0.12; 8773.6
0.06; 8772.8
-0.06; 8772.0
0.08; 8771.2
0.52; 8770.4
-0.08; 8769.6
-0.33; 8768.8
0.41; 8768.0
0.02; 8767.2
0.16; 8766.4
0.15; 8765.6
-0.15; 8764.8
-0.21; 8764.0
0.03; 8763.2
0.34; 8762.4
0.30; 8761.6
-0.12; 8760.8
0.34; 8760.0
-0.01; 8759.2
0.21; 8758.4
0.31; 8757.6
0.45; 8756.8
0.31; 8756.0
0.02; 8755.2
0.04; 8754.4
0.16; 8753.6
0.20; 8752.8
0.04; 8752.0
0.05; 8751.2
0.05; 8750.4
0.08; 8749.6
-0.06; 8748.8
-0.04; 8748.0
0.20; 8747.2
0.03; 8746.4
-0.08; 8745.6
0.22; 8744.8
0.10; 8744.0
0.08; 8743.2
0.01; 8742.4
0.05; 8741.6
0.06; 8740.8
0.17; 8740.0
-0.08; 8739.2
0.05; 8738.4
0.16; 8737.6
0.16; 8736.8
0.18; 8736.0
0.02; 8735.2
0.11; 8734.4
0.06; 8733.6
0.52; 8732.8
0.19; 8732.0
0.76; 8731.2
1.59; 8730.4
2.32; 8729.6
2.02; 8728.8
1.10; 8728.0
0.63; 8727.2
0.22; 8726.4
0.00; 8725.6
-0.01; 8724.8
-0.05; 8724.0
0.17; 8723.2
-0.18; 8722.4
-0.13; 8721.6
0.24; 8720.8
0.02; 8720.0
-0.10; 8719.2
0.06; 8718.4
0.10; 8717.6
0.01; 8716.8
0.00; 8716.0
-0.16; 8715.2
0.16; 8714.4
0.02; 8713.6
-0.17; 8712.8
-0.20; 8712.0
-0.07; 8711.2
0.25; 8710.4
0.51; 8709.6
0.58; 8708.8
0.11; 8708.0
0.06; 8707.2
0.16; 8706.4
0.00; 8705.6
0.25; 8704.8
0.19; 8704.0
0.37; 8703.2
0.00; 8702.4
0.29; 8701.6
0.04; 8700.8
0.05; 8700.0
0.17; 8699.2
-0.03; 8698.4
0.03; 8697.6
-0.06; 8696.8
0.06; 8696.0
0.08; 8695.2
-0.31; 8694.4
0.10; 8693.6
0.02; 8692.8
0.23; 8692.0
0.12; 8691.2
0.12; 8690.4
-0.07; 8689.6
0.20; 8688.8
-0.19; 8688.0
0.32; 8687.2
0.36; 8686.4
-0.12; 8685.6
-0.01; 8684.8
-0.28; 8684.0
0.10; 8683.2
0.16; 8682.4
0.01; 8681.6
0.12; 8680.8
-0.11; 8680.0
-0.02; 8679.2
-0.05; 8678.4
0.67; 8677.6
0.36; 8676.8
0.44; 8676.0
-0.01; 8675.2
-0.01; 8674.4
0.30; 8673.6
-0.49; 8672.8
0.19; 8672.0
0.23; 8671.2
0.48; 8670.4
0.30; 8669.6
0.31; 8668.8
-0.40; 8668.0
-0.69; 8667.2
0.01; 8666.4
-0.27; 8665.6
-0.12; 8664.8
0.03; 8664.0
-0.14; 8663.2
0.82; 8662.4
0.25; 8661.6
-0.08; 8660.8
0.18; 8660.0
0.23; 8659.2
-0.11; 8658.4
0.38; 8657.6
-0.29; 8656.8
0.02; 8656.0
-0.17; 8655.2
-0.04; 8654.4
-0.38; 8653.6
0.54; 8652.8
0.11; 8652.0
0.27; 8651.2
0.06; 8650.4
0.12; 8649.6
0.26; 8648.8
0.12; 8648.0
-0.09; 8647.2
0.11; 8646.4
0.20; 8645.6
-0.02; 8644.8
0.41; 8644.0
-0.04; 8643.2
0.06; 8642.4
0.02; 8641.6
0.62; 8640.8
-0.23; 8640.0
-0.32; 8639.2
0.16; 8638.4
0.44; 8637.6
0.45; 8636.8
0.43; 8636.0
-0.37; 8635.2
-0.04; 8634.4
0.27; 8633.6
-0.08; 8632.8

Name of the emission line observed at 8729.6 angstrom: H-alpha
